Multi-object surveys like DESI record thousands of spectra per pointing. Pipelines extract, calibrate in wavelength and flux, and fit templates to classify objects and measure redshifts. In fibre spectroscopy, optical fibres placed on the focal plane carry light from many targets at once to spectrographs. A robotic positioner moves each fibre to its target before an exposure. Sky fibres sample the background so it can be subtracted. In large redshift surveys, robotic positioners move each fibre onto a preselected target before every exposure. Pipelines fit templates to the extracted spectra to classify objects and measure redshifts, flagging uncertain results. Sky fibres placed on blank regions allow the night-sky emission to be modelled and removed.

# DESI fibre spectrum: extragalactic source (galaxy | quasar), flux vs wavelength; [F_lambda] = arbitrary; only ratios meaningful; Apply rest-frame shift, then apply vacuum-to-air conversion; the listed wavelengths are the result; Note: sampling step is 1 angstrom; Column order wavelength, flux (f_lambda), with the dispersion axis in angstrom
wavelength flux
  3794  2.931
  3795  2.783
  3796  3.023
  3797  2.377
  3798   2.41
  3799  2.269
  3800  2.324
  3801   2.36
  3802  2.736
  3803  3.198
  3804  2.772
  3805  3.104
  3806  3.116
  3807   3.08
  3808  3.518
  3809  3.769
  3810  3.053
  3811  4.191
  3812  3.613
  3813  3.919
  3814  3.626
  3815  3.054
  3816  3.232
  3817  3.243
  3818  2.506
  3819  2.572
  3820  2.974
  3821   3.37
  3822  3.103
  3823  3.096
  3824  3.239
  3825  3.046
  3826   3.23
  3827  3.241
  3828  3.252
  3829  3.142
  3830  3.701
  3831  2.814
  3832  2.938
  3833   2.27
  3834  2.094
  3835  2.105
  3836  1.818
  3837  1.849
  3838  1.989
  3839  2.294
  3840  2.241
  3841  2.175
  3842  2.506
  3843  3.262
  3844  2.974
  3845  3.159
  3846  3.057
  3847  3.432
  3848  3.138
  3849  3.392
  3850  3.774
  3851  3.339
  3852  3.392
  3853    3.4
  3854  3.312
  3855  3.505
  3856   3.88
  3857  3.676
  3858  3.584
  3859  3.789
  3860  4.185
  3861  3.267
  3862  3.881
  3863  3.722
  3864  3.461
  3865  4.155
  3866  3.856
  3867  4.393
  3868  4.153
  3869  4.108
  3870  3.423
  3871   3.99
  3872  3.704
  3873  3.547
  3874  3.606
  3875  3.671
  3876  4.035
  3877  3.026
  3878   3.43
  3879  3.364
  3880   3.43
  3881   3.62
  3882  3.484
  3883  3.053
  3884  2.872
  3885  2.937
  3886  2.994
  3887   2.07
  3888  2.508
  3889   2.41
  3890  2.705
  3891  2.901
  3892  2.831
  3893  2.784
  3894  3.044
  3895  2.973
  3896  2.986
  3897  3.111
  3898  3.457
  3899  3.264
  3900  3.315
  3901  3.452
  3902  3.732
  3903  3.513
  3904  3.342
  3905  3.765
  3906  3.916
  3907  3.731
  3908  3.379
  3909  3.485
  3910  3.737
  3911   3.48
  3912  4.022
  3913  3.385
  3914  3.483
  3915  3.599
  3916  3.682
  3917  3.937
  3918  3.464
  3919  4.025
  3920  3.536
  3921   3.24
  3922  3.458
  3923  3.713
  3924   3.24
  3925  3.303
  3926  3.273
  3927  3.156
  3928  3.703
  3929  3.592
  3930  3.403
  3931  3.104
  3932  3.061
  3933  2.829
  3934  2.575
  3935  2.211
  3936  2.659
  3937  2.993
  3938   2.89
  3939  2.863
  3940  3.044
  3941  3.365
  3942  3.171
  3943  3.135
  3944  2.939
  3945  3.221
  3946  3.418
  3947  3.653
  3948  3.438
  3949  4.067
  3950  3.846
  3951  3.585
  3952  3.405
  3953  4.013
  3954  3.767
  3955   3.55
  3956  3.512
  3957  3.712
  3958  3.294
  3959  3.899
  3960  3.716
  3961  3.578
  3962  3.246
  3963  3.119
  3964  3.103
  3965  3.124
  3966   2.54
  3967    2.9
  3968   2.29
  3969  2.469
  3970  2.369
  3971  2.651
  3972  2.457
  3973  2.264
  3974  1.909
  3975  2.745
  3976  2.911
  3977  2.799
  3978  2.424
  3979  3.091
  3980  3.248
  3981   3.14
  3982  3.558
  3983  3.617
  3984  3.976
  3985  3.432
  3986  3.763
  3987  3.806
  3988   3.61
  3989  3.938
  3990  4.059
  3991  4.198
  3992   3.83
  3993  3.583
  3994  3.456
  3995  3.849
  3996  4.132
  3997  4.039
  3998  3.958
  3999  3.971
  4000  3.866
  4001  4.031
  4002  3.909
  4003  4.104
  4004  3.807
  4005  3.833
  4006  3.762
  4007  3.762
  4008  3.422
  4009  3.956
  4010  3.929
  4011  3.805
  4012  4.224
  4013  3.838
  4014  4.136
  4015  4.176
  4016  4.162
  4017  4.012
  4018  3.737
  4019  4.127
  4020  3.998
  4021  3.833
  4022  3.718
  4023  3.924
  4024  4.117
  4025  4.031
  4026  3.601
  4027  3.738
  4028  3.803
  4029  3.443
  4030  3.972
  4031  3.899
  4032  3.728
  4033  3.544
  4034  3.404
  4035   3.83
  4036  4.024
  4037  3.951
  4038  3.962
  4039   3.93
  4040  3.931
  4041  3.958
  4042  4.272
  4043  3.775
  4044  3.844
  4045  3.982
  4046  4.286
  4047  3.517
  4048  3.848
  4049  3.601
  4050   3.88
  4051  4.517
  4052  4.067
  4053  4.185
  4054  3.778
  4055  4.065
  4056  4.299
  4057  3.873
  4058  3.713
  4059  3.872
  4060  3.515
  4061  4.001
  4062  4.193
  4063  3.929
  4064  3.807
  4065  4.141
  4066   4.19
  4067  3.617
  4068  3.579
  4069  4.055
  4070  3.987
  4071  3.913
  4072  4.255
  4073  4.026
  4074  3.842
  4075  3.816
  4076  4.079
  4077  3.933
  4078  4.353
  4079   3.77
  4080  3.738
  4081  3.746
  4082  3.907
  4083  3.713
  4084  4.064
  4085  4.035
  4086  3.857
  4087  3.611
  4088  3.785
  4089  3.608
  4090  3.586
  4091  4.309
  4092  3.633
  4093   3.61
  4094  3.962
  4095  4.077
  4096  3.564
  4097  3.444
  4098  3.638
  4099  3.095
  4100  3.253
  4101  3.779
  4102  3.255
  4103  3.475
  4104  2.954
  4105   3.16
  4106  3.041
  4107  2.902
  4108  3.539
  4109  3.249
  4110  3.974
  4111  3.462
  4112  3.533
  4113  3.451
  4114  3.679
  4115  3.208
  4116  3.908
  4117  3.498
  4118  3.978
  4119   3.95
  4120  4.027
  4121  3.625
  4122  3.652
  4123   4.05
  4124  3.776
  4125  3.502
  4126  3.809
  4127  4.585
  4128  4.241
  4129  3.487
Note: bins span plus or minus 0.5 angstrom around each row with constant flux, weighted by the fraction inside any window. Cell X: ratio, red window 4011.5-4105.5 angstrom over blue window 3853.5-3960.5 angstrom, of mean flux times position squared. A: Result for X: 1.22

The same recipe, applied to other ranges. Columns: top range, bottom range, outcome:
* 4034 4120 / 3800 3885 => 1.32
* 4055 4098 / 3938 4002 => 1.22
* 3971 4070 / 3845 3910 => 1.18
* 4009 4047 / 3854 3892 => 1.22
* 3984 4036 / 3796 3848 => 1.46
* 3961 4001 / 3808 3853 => 1.18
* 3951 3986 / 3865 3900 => 0.99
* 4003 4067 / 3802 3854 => 1.43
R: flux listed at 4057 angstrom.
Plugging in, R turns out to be 3.873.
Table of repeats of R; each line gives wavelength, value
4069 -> 4.055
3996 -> 4.132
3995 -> 3.849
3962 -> 3.246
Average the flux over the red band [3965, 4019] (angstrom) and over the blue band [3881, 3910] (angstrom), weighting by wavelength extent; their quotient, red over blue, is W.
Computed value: 1.11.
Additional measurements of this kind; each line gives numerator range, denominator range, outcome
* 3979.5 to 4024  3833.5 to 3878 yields 1.16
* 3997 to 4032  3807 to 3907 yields 1.20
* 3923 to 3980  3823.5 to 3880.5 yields 0.96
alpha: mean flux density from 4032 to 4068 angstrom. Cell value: 3.92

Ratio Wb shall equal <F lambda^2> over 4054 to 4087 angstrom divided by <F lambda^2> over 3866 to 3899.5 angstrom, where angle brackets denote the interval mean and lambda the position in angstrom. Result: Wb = 1.3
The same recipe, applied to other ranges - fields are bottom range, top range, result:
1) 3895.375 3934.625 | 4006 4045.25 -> 1.19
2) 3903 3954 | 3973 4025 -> 1.13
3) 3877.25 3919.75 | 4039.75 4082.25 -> 1.30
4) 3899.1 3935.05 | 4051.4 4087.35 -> 1.23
